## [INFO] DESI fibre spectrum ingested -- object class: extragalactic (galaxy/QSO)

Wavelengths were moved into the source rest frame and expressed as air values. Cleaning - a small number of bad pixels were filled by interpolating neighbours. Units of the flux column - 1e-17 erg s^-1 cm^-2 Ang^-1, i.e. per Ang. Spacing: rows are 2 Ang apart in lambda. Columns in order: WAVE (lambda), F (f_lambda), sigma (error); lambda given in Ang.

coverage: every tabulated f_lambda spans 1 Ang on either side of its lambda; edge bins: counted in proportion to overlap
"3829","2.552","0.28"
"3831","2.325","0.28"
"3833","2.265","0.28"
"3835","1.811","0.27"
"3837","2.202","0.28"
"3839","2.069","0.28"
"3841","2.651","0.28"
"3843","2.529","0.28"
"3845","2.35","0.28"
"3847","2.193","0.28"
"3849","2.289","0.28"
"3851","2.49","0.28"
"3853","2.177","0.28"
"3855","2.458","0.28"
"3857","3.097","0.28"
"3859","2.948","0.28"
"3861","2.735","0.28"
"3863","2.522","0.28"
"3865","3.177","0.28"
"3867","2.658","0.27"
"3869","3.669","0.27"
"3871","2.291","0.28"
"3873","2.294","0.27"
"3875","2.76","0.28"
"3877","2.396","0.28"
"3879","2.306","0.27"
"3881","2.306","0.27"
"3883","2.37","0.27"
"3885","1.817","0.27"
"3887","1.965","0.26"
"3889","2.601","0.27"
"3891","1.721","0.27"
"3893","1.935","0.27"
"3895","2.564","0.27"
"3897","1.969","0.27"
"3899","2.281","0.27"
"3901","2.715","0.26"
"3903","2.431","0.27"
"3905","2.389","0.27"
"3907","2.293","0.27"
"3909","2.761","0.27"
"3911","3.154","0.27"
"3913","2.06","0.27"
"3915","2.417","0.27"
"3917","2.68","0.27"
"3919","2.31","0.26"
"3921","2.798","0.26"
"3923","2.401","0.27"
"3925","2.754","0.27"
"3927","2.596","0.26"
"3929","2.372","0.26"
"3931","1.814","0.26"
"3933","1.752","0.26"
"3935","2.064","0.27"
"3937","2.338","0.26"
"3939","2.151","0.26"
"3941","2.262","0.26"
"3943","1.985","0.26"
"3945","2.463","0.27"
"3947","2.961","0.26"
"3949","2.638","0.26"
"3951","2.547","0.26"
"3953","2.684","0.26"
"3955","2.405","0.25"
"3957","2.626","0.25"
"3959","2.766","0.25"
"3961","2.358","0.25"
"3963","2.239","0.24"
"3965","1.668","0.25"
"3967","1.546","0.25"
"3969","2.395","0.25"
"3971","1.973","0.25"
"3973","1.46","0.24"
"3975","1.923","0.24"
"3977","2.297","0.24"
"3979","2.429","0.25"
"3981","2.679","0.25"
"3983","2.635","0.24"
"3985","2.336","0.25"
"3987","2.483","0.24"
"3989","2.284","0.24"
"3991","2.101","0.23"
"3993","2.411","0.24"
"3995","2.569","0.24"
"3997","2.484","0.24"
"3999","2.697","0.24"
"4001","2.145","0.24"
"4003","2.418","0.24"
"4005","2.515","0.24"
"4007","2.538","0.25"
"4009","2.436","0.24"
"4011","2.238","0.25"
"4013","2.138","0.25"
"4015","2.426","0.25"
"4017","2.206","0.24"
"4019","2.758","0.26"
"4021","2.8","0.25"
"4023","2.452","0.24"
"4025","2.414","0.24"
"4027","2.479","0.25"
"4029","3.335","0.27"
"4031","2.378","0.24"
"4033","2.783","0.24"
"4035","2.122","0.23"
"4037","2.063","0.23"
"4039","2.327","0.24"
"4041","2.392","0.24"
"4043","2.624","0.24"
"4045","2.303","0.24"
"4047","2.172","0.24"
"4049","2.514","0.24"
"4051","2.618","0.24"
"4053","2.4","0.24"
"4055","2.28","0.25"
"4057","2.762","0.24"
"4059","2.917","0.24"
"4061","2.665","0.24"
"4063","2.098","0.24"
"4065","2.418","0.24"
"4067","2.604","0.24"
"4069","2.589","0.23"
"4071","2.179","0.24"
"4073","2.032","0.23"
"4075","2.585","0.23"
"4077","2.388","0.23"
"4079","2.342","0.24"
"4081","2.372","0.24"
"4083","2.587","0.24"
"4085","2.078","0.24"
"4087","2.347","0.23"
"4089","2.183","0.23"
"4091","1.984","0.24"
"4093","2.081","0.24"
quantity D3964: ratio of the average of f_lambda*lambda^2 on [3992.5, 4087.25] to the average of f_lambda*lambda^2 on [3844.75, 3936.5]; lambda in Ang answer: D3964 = 1.08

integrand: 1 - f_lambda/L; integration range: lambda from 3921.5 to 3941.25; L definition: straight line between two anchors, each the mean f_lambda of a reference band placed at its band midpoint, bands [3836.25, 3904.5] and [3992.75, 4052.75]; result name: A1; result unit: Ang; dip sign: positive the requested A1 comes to 1.48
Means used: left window 2.44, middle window 2.26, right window 2.46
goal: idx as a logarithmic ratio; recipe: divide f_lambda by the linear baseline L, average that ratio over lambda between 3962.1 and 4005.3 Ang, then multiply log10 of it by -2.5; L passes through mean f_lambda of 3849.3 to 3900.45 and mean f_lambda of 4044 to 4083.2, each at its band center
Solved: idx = 0.089 mag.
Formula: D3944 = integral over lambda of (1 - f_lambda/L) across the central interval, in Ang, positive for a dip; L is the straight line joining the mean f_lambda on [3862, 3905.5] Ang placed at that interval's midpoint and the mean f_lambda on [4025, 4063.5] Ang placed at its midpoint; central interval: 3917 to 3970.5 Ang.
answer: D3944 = 2.1 Ang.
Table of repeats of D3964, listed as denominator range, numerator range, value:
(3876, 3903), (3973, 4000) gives 1.12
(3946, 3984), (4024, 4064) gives 1.11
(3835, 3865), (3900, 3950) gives 1.01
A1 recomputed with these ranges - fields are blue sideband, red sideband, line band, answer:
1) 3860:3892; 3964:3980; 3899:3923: -2.55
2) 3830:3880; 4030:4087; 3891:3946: 2.87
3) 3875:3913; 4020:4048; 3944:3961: -1.61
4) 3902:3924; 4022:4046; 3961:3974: 3.02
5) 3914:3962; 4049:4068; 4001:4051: 1.02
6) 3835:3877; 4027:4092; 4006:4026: 0.07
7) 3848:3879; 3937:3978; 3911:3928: -0.82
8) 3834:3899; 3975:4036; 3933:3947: 1.18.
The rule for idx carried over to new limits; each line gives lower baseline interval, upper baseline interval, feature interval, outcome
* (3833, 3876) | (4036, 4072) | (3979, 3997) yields 0.014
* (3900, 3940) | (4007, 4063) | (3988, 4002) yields 0.031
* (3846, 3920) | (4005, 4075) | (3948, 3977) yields 0.106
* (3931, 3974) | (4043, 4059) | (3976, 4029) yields -0.042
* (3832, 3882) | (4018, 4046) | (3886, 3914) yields 0.073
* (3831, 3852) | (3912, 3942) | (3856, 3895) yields -0.093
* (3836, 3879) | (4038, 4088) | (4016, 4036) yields -0.054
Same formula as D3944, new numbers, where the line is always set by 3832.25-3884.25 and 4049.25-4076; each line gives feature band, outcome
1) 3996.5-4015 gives 0.6 Ang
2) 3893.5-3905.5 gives 0.6 Ang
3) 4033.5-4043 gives 0.7 Ang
